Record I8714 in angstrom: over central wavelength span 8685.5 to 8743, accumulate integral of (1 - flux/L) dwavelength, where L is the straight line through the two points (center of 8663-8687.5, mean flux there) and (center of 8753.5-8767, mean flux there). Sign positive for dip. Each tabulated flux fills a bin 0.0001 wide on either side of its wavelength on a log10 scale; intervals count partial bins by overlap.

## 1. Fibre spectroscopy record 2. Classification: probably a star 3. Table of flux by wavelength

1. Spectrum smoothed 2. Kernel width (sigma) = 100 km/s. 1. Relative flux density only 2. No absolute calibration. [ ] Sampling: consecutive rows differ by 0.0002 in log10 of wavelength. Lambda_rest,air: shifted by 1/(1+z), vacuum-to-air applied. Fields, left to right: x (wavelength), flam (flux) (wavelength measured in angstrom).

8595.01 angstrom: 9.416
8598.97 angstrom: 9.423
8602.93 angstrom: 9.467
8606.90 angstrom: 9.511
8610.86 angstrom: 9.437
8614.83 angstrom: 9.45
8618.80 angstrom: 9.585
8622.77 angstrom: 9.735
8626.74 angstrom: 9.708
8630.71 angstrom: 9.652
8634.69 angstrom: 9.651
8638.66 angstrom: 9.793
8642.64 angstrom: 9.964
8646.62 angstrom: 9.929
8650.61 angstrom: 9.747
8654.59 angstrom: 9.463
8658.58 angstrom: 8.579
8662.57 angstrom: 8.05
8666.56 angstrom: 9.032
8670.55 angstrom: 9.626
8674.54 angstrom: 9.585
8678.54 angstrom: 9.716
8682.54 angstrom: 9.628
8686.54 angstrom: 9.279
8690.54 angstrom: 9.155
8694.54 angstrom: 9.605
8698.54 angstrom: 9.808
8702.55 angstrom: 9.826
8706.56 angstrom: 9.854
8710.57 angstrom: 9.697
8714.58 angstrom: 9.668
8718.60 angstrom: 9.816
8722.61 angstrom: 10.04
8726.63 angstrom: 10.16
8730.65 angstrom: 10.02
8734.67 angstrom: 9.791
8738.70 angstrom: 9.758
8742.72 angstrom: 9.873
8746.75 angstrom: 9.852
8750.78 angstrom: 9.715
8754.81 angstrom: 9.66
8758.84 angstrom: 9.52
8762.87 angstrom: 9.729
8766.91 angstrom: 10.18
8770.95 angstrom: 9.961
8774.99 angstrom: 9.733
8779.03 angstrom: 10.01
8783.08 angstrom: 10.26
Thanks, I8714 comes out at -1.3 angstrom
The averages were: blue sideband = 9.39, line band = 9.76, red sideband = 9.72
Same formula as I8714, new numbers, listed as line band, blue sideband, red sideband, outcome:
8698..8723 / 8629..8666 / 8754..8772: -0.4 angstrom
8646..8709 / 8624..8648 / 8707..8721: 2.2 angstrom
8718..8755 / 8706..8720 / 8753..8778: -0.4 angstrom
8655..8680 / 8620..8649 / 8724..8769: 1.7 angstrom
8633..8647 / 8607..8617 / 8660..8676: -0.9 angstrom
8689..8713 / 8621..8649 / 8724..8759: 0.4 angstrom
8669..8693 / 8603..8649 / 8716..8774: 0.6 angstrom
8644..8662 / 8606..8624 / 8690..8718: 0.5 angstrom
